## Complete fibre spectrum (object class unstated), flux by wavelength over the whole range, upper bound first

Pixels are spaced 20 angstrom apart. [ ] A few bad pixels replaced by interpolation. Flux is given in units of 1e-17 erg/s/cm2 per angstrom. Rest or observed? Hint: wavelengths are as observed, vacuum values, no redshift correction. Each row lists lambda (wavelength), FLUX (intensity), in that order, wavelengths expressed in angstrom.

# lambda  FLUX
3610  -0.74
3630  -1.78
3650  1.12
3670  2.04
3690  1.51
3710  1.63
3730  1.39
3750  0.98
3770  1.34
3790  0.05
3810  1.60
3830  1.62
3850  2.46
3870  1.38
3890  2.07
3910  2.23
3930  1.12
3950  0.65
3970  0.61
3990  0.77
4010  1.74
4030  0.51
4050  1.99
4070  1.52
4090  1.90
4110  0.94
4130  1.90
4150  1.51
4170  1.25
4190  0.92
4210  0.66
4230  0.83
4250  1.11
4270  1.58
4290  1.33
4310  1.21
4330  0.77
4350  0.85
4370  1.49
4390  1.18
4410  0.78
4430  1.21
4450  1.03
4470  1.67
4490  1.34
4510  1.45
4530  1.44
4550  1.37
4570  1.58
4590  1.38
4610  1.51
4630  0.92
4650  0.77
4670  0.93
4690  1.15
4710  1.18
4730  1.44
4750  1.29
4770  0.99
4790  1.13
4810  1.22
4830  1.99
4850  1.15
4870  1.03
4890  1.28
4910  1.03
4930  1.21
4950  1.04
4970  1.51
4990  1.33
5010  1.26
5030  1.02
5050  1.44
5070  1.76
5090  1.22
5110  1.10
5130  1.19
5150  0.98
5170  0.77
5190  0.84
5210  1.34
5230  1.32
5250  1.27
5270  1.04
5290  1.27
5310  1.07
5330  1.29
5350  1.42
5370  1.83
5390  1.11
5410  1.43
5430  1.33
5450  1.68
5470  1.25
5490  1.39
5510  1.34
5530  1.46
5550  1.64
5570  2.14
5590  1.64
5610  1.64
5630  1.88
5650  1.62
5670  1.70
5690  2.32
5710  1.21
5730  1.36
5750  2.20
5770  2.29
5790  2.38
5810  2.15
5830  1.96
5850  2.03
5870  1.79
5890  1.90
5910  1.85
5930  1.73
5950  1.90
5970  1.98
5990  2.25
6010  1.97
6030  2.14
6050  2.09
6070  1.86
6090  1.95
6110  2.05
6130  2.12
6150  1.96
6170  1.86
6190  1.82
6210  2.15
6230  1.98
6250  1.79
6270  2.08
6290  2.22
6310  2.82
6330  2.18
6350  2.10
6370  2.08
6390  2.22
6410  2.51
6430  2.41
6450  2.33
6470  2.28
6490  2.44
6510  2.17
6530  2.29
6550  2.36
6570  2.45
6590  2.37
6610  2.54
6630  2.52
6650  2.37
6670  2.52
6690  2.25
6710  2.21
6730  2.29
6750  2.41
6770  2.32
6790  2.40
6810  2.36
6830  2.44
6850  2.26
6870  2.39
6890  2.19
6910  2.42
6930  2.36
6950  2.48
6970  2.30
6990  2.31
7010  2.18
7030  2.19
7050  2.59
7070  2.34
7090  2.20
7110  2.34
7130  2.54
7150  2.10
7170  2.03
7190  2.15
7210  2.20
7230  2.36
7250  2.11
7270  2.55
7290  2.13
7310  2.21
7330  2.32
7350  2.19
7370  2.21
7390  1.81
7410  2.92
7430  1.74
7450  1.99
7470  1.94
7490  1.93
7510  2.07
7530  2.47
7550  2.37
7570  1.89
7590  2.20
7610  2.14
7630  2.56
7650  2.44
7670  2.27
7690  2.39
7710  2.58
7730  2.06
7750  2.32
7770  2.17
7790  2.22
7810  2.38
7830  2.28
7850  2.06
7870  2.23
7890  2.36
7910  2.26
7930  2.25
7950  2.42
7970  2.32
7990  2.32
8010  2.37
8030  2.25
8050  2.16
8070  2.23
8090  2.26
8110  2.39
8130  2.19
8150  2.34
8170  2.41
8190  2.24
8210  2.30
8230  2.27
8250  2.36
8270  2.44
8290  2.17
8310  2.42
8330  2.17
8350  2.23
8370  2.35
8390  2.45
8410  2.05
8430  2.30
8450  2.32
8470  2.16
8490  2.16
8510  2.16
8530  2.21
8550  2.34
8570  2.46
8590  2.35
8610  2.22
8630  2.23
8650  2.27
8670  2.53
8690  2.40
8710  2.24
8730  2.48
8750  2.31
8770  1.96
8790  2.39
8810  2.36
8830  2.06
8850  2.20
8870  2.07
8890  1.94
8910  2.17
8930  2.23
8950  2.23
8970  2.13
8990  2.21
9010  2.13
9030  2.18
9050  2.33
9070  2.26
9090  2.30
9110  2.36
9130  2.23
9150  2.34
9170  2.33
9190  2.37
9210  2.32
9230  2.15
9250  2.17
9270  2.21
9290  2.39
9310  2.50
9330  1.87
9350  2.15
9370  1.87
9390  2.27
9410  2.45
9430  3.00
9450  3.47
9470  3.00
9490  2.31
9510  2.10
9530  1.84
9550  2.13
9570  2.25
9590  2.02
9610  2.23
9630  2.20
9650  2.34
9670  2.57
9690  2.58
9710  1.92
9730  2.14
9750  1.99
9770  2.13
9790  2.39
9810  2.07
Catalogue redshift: 0.44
